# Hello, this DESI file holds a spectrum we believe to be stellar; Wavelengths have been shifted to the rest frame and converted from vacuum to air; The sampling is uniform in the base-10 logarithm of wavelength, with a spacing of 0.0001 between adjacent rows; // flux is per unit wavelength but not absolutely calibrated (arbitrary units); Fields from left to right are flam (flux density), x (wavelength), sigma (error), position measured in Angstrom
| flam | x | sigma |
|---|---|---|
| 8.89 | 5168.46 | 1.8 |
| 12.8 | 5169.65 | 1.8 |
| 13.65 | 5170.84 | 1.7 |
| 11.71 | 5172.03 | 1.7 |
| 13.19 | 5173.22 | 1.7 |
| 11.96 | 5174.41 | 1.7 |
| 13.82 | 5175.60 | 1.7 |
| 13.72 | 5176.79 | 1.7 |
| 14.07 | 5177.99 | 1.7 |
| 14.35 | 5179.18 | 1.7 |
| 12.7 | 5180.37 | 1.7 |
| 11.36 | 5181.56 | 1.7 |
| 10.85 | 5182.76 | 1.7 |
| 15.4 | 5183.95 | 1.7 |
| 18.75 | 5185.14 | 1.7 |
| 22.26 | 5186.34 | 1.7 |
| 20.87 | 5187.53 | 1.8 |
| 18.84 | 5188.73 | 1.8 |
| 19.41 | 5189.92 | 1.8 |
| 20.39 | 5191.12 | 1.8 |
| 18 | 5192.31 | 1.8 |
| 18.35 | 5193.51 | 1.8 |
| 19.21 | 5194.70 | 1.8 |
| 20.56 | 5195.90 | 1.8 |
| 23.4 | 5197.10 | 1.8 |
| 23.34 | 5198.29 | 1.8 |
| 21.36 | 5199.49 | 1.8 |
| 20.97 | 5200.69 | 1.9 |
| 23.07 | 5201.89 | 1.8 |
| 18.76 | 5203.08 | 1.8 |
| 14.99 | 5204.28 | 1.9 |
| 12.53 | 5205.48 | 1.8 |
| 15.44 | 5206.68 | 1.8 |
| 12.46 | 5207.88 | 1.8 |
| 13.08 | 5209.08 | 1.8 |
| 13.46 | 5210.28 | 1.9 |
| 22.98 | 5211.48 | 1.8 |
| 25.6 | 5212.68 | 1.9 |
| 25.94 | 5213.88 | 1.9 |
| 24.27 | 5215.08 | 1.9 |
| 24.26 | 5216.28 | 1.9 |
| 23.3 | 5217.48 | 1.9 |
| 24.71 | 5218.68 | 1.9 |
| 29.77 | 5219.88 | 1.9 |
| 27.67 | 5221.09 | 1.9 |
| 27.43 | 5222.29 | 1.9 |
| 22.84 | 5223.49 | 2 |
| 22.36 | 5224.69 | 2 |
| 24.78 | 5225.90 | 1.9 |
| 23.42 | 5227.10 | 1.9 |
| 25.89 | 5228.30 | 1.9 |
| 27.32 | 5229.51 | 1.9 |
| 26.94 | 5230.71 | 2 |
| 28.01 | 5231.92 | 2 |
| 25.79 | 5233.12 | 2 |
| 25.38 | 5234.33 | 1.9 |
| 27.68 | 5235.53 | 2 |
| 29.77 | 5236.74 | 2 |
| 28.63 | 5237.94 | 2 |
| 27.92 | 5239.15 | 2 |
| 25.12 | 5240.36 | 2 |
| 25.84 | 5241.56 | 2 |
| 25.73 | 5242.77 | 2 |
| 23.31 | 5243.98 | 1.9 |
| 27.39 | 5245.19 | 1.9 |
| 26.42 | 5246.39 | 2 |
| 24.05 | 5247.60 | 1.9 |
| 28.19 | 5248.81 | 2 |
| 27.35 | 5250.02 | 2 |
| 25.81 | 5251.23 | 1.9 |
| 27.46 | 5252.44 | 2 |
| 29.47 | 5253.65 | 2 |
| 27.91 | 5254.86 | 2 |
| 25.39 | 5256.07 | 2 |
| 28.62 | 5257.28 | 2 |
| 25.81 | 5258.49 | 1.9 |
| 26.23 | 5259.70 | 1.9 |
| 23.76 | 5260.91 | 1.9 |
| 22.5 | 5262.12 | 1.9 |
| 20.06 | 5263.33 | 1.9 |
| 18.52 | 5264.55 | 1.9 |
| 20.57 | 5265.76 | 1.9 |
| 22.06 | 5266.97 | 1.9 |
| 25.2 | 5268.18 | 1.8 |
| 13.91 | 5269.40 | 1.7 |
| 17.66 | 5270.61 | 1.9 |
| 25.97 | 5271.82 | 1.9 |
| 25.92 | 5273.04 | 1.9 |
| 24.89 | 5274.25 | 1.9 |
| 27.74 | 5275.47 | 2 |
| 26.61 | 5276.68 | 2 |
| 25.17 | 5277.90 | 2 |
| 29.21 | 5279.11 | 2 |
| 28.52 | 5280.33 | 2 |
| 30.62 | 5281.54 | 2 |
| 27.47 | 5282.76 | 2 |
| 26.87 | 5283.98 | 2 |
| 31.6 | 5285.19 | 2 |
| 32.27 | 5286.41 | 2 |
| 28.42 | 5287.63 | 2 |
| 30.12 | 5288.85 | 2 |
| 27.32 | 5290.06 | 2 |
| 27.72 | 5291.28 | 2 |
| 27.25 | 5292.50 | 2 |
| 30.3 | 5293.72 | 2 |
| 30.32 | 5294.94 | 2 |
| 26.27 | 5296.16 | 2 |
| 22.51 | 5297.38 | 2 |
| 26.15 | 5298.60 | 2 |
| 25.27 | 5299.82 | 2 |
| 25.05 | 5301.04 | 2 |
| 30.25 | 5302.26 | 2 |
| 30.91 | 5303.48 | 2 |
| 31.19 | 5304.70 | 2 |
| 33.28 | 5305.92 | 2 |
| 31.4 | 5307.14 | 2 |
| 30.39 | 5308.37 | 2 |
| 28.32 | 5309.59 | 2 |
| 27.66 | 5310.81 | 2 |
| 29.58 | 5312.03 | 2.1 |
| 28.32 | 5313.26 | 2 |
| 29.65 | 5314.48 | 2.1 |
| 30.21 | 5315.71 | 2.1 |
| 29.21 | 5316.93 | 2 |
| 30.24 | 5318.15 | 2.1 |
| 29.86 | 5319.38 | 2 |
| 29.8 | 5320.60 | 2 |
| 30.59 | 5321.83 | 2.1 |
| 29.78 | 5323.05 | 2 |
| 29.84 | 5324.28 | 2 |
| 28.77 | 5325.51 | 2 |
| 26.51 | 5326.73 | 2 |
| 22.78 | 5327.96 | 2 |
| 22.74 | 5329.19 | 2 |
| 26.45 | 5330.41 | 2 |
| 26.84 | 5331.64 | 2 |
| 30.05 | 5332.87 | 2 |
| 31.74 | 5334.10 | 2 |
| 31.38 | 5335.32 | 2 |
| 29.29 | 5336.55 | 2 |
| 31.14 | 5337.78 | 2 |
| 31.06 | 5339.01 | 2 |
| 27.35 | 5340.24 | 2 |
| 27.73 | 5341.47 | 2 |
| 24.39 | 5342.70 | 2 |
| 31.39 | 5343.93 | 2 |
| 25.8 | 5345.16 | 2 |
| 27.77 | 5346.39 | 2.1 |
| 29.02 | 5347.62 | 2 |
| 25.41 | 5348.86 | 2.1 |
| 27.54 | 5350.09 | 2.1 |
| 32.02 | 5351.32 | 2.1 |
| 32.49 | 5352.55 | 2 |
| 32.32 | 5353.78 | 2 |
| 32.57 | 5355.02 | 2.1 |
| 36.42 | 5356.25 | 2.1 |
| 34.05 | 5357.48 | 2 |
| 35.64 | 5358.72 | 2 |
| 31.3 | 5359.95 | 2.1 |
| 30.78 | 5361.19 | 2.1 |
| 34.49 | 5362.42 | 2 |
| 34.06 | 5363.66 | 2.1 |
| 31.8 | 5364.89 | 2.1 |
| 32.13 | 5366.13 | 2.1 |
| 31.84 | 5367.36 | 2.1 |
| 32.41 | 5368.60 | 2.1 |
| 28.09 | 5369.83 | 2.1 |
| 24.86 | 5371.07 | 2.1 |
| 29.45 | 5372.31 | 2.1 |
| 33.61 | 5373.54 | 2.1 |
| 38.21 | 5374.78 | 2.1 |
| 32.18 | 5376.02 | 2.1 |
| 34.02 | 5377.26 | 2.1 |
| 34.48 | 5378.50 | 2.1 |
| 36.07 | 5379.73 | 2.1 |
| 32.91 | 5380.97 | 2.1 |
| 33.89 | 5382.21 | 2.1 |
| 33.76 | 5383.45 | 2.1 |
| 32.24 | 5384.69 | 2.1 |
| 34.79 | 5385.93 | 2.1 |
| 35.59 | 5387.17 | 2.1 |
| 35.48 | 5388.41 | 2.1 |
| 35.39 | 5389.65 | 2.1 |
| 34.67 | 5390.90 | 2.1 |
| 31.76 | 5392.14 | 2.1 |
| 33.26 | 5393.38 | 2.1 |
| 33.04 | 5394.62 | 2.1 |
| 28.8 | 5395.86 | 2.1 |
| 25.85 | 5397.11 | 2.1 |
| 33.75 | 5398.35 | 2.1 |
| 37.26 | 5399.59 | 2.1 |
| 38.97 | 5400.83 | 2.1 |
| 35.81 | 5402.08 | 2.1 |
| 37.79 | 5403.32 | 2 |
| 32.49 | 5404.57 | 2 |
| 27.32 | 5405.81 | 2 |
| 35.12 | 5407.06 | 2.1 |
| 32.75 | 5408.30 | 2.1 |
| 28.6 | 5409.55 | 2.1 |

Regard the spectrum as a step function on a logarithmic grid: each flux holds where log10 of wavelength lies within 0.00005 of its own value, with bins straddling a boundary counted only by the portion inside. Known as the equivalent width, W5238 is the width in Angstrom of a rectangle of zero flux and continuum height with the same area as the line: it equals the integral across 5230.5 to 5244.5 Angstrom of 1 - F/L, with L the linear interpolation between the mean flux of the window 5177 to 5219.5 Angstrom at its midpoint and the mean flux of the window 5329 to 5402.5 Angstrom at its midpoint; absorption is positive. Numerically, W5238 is -3.1 Angstrom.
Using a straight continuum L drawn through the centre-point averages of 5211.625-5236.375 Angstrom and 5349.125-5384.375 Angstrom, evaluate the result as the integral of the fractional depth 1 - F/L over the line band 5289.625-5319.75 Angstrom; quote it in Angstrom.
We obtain 0.83 Angstrom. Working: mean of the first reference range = 25.7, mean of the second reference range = 32.6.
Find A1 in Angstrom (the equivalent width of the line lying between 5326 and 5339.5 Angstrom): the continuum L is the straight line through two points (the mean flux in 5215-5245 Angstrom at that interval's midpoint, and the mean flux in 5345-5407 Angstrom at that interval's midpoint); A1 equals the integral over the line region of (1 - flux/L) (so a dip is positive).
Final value 1.09 Angstrom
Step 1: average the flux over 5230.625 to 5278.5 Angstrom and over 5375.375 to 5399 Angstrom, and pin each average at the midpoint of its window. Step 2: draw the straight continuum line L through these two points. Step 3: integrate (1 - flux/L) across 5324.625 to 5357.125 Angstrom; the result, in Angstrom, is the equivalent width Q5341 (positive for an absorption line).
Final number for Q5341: 1.7 Angstrom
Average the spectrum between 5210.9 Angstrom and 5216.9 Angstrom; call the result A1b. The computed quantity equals 24.6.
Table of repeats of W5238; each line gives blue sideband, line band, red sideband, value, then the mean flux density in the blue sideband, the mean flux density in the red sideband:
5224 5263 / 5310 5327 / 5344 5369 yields 0.2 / 26.2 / 31.5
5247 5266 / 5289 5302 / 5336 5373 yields 0.1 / 25.2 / 30.5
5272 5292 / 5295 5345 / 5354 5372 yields 2.2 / 28.1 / 32.1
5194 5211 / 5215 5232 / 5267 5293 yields -4.3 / 18.1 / 26.6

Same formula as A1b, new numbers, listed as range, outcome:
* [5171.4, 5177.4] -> 12.9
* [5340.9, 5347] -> 27.4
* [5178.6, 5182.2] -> 12.8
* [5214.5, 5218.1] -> 24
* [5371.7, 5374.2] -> 31.7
